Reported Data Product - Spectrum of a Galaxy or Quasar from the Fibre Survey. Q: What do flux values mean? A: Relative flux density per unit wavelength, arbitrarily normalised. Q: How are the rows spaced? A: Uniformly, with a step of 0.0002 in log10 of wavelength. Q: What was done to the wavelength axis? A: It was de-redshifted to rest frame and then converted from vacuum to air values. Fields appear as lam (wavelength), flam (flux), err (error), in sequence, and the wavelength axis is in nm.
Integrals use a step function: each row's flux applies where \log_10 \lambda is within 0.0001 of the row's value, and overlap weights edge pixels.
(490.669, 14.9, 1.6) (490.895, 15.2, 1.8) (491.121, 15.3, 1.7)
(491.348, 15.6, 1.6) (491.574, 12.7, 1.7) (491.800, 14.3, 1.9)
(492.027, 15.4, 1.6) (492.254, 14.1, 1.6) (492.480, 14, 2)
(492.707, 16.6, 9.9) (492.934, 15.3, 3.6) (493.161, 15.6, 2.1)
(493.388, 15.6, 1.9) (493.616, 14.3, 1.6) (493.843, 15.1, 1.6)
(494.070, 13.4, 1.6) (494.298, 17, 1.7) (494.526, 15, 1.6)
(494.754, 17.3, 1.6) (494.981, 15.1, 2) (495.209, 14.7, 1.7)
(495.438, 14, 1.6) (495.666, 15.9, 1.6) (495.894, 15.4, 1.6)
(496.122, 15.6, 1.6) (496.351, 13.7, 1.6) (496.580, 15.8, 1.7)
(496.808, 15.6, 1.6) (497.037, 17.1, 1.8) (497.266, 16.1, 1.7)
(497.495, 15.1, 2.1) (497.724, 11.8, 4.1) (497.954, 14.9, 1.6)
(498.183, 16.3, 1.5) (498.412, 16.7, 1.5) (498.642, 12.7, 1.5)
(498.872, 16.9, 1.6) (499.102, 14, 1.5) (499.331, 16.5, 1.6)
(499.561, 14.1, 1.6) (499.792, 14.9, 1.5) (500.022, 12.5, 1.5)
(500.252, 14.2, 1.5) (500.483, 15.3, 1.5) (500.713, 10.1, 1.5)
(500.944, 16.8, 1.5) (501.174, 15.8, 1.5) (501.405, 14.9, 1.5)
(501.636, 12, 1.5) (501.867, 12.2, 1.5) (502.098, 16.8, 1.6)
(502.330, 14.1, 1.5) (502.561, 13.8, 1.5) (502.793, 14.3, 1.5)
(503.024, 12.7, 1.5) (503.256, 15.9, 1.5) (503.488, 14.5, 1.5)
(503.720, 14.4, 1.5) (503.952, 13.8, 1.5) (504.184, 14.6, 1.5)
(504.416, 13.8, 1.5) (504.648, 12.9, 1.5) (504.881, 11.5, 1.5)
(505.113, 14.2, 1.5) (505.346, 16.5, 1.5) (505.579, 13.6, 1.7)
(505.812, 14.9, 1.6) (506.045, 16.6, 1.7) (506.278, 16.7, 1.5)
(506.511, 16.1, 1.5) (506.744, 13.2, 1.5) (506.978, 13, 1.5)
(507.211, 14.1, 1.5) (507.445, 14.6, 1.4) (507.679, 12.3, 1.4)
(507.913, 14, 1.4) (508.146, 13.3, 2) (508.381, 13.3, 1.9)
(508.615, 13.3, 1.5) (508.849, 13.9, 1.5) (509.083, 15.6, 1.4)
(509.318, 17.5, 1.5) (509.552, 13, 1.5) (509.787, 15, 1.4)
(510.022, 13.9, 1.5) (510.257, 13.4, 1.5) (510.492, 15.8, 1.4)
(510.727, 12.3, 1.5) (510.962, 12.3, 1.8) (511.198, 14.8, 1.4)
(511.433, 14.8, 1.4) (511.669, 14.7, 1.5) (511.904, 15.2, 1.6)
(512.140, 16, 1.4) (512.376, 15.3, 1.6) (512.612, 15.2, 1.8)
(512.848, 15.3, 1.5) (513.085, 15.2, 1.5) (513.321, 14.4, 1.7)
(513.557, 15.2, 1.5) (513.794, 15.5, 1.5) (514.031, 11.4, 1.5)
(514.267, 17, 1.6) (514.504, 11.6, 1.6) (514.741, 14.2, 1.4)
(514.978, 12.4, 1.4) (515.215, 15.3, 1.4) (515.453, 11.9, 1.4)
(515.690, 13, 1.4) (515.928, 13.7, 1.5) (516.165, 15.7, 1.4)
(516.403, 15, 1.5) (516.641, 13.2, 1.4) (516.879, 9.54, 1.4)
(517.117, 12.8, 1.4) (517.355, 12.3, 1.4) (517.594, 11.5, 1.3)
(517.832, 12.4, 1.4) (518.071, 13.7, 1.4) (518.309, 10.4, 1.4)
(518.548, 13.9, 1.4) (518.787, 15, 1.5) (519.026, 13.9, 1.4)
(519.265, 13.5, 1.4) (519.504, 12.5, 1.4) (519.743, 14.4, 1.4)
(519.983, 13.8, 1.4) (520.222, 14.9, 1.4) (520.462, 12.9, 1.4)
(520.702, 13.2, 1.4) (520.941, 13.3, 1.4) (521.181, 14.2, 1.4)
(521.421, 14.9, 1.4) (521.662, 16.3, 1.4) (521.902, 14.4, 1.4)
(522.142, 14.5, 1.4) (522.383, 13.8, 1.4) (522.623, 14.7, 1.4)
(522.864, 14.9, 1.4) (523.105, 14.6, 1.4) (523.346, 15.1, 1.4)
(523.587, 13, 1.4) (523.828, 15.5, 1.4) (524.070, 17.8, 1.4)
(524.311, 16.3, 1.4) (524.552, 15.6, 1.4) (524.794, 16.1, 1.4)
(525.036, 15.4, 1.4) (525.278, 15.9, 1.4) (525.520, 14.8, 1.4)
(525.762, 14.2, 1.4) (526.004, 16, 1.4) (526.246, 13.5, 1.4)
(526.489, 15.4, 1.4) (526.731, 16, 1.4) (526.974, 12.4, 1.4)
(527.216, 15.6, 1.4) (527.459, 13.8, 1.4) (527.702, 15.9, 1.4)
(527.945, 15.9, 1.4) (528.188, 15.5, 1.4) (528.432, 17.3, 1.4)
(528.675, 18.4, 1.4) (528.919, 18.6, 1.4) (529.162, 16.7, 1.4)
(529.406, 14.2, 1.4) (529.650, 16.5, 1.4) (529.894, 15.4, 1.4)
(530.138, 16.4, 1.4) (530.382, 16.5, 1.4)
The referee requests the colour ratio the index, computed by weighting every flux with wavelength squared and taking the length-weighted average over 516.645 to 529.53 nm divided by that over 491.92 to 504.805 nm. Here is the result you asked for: 1.09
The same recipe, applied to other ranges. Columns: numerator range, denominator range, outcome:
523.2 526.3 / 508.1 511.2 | 1.16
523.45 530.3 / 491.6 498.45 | 1.17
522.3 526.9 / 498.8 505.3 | 1.17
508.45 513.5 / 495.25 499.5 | 1.01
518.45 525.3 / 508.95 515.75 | 1.05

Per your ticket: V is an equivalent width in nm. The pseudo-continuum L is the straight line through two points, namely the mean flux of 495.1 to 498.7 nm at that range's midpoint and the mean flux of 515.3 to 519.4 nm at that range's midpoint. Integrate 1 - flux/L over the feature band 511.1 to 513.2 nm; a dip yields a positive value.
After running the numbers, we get -0.25 nm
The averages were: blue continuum 15.1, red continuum 13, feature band 15.2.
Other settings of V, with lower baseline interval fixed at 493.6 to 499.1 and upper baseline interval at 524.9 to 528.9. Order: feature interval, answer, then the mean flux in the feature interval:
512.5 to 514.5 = 0.084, 14.7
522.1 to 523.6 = 0.094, 14.5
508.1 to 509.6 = 0.092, 14.4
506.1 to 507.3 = 0.045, 14.7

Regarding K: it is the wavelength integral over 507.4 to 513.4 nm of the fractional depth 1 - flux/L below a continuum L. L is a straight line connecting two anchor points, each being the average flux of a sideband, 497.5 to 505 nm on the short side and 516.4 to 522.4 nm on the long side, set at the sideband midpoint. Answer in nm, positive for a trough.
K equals -0.24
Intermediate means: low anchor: 14.3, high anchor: 13.4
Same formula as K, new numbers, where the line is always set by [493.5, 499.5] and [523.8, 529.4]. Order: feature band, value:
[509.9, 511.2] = 0.151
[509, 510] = 0.020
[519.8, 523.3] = 0.295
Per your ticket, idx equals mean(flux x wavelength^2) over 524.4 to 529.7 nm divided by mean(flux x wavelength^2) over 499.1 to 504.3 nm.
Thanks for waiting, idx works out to 1.2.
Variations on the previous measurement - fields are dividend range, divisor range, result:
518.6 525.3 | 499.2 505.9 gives 1.11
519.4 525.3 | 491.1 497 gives 1.09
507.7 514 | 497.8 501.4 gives 1.03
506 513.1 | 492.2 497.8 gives 1.01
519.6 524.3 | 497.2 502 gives 1.10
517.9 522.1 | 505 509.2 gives 1.01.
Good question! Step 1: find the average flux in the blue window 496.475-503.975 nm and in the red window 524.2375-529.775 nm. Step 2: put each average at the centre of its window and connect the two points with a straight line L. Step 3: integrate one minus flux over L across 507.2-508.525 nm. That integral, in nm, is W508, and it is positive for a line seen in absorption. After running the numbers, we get 0.12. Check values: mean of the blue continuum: 14.6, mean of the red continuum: 15.6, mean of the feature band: 13.5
